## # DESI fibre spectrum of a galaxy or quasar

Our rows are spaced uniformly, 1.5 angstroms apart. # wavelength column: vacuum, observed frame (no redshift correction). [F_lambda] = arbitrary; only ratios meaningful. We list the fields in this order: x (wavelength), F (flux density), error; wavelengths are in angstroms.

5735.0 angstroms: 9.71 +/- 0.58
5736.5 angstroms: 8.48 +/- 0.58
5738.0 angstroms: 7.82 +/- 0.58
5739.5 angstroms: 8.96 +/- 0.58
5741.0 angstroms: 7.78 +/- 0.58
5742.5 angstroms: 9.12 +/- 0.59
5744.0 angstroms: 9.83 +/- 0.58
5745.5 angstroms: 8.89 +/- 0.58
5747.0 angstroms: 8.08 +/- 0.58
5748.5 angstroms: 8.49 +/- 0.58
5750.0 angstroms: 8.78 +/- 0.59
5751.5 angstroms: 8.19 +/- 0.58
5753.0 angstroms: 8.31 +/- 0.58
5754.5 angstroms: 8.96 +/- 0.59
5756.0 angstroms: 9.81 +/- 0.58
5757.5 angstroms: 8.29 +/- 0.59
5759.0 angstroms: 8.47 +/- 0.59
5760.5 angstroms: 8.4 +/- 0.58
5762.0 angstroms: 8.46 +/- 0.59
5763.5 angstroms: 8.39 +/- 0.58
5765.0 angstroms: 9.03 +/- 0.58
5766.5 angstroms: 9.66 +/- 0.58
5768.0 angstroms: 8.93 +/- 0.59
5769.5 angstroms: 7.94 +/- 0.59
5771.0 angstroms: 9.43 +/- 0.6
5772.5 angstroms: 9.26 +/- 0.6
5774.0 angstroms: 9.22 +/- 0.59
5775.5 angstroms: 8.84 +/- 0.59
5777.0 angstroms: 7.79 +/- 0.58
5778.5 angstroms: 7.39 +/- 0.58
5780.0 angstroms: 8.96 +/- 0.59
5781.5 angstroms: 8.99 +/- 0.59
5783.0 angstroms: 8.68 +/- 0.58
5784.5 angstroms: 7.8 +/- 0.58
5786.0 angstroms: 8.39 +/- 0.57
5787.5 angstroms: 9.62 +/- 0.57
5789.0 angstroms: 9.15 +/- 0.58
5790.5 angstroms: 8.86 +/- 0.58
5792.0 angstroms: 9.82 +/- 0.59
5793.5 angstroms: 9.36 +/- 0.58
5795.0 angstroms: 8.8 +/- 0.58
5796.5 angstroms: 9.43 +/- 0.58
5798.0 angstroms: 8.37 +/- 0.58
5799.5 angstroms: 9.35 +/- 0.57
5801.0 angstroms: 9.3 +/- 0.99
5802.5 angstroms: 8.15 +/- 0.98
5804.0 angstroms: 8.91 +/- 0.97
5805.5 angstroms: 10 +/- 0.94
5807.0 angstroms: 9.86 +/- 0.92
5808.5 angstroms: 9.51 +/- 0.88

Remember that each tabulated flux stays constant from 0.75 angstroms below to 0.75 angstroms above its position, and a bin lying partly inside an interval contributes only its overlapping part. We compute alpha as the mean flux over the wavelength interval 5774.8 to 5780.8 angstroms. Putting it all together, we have 8.25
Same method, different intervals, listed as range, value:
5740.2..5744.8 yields 8.91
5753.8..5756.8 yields 9.37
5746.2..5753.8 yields 8.38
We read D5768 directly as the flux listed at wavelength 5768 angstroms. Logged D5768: 8.93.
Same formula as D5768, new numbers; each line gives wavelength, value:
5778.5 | 7.39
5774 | 9.22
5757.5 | 8.29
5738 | 7.82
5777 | 7.79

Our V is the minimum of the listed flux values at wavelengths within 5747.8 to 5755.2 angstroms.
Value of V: 8.19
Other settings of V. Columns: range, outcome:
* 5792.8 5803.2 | 8.15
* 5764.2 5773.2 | 7.94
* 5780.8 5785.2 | 7.8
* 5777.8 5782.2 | 7.39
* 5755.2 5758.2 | 8.29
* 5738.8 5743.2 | 7.78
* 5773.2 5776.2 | 8.84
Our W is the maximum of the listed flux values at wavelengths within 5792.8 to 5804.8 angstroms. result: 9.43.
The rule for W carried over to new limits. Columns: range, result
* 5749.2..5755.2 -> 8.96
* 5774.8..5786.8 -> 8.99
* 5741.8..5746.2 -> 9.83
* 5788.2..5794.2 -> 9.82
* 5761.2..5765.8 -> 9.03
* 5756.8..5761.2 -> 8.47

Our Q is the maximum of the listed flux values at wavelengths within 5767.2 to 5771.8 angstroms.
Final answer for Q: 9.43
